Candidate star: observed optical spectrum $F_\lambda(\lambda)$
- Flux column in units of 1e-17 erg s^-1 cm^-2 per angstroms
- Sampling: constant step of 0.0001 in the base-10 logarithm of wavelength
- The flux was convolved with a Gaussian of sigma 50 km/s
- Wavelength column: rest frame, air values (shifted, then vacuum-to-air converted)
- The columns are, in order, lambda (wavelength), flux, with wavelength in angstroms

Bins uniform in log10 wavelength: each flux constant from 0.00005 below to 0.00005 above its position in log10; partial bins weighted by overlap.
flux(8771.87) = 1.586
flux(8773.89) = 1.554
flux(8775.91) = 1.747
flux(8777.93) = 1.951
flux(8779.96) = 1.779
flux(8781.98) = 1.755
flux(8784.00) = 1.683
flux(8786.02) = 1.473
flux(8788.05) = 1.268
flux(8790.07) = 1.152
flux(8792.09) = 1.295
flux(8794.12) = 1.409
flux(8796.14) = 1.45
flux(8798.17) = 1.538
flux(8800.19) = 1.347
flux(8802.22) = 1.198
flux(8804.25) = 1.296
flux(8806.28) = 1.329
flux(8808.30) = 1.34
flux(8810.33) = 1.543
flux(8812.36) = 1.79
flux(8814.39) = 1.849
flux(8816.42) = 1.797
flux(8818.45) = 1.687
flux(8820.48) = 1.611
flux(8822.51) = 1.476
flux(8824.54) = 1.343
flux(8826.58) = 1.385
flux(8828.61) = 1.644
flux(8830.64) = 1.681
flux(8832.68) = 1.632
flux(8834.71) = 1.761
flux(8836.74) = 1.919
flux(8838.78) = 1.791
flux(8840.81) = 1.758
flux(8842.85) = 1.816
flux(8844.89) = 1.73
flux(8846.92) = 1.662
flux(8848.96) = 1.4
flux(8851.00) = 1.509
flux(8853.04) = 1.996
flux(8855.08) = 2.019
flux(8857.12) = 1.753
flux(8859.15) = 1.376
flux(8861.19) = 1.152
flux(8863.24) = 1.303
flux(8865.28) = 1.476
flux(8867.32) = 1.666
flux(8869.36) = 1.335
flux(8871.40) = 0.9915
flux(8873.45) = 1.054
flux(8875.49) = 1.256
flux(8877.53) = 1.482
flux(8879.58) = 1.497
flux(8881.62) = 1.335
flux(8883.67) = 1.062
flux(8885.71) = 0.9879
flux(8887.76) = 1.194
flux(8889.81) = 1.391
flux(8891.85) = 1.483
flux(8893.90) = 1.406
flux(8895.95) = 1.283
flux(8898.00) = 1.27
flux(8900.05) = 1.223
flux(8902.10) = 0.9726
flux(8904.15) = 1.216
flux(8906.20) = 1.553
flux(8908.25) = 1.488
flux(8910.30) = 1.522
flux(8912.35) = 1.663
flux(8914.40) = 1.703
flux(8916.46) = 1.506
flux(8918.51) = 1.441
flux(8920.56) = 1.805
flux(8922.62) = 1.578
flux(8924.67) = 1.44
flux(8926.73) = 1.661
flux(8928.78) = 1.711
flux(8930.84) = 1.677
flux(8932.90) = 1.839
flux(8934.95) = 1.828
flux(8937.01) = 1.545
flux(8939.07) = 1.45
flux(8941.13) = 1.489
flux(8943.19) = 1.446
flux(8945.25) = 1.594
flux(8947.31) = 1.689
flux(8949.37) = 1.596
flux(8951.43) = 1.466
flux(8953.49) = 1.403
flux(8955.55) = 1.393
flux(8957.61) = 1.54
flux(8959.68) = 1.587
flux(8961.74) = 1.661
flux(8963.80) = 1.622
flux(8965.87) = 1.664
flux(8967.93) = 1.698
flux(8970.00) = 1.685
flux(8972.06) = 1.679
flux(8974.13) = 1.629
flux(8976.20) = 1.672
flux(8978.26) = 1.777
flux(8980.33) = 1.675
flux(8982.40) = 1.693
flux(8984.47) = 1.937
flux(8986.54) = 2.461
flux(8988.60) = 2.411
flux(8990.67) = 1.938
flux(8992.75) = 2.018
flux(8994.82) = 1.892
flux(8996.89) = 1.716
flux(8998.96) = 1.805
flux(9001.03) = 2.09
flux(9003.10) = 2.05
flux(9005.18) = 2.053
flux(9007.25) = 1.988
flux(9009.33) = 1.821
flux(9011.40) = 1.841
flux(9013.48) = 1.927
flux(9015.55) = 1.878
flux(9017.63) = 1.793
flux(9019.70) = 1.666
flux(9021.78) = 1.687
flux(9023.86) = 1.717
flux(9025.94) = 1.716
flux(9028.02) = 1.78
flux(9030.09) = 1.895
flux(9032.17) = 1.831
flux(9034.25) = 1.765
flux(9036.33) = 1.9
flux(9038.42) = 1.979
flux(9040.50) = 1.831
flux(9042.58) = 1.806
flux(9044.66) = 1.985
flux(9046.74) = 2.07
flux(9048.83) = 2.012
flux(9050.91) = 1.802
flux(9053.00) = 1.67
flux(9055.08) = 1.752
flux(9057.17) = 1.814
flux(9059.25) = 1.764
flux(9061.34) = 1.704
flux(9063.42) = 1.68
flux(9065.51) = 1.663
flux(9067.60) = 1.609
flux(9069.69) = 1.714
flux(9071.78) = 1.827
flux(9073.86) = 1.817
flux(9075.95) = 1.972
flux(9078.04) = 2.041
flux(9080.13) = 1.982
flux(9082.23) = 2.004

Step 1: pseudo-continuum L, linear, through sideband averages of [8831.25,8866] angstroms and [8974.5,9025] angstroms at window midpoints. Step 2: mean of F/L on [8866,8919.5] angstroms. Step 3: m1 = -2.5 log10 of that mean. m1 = 0.27 mag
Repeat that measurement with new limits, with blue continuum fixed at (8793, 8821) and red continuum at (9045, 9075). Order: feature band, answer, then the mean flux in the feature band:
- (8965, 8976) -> 0.011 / 1.67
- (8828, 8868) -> -0.066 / 1.65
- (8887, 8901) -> 0.209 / 1.32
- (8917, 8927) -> 0.040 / 1.58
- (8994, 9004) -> -0.115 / 1.91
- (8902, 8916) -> 0.100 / 1.48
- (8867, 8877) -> 0.260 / 1.24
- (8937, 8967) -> 0.084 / 1.54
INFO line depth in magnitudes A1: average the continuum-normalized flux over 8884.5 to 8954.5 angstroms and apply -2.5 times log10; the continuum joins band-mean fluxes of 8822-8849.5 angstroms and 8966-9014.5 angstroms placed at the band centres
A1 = 0.20 mag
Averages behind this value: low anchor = 1.65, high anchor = 1.89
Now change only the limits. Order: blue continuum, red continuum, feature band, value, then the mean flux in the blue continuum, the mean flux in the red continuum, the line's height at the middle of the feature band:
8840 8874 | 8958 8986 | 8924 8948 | 0.02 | 1.53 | 1.7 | 1.65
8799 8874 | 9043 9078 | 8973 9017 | -0.11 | 1.55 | 1.81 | 1.74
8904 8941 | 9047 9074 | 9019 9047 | -0.06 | 1.6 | 1.76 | 1.73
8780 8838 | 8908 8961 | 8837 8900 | 0.07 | 1.53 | 1.58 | 1.55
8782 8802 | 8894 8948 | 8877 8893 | 0.15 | 1.41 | 1.52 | 1.49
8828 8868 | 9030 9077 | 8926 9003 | 0.01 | 1.65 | 1.82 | 1.75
